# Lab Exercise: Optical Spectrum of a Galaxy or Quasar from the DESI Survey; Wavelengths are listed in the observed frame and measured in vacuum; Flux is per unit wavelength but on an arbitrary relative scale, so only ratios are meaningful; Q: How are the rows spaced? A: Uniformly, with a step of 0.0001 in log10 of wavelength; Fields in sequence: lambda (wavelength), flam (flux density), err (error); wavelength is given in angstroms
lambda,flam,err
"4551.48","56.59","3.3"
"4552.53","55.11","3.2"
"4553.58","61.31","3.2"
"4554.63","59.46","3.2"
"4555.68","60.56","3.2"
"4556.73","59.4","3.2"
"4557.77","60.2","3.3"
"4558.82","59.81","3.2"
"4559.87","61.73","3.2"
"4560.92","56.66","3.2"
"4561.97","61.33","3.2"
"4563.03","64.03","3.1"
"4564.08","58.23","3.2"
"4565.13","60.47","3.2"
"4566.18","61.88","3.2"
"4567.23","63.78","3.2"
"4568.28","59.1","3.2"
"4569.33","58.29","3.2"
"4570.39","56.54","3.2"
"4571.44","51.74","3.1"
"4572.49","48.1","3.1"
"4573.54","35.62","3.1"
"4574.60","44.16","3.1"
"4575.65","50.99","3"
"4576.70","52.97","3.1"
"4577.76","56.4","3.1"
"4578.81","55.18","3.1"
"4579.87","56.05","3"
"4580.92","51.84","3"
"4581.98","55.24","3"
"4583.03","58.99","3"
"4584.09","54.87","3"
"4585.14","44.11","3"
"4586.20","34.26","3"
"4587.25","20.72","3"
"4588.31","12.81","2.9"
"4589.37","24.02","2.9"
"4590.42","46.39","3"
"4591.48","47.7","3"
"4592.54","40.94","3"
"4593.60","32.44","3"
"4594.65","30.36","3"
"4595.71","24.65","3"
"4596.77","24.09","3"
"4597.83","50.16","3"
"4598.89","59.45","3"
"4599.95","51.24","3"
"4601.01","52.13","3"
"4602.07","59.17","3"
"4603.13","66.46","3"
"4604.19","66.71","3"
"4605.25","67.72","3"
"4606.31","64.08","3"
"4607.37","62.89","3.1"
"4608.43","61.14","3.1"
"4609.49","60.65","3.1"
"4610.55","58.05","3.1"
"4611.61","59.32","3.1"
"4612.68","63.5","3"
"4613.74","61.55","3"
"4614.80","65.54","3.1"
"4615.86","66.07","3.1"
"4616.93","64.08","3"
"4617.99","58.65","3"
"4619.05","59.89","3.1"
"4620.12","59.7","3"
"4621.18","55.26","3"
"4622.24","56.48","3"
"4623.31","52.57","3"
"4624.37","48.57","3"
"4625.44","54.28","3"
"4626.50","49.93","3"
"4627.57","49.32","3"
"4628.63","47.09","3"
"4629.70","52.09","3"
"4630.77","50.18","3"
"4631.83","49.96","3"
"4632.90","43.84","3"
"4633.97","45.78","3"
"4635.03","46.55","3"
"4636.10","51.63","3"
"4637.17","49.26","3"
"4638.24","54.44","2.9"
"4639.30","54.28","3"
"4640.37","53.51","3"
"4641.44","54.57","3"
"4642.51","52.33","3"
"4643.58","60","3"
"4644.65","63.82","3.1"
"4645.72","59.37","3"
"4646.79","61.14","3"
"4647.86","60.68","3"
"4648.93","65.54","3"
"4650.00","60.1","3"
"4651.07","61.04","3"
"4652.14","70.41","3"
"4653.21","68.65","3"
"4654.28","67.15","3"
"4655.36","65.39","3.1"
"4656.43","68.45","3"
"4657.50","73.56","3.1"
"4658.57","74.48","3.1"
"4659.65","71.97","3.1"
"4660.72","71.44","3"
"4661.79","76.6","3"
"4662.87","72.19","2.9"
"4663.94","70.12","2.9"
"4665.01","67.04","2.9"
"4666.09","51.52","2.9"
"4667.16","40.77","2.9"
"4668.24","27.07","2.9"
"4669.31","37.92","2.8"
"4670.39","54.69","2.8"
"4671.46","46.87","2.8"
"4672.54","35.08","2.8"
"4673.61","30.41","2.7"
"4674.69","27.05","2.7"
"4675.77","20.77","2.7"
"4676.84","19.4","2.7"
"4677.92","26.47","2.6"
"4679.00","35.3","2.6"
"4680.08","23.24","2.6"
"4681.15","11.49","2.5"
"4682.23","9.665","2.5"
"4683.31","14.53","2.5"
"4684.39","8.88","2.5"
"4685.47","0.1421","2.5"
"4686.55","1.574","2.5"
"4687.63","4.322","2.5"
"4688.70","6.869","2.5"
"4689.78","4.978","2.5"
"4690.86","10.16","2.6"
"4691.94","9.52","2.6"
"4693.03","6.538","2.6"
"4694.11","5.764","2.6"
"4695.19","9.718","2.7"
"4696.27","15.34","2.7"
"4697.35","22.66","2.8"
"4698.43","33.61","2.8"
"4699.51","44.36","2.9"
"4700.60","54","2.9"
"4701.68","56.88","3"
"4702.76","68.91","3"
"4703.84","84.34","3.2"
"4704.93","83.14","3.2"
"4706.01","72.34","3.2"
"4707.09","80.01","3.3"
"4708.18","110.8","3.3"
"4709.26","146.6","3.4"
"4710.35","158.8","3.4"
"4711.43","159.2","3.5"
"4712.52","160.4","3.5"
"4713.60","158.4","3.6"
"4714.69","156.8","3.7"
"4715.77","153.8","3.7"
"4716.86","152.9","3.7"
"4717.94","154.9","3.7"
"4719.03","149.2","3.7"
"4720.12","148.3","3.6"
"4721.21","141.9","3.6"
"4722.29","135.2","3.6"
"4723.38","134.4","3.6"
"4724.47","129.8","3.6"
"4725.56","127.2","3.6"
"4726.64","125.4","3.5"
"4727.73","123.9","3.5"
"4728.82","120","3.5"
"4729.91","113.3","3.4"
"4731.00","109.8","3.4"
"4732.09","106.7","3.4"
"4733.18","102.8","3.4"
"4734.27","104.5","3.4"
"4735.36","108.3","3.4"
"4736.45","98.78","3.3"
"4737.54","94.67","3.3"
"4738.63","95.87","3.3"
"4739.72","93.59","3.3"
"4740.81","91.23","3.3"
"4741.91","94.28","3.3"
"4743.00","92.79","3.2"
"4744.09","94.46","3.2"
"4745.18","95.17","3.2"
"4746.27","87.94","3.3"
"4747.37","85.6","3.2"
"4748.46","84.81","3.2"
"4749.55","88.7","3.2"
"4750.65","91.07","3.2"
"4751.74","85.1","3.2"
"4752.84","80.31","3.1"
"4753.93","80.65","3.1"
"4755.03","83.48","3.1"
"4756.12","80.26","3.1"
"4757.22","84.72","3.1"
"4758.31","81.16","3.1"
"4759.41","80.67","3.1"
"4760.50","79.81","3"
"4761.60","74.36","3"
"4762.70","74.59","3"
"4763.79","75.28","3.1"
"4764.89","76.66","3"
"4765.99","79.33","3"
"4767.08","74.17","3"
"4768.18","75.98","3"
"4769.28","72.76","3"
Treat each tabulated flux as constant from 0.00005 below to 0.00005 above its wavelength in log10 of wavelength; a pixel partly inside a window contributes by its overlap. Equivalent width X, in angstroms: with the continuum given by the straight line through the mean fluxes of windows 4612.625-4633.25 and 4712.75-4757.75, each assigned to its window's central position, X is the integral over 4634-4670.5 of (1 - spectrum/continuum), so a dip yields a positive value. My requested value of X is 5.2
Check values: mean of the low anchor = 55.3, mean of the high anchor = 111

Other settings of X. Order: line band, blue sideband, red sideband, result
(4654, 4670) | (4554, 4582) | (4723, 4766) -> 3.1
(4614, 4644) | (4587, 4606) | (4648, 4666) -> 1.4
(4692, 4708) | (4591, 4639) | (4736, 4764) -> 6.2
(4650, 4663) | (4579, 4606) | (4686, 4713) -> -4.4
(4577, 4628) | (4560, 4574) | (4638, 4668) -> 6.7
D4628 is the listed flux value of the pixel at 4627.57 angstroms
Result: 49.32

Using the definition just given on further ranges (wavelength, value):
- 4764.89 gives 76.66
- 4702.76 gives 68.91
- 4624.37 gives 48.57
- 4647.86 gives 60.68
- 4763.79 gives 75.28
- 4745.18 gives 95.17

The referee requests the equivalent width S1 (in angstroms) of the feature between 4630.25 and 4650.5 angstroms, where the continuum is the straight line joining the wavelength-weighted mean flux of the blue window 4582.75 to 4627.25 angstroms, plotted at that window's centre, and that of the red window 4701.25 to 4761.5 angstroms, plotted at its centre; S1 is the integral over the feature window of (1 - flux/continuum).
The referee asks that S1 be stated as 3.8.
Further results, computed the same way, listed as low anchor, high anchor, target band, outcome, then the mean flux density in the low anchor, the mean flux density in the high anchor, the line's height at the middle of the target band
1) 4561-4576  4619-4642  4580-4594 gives 3.5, 55.4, 51.6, 54.3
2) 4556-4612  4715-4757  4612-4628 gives 1.8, 51.6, 109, 65.2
